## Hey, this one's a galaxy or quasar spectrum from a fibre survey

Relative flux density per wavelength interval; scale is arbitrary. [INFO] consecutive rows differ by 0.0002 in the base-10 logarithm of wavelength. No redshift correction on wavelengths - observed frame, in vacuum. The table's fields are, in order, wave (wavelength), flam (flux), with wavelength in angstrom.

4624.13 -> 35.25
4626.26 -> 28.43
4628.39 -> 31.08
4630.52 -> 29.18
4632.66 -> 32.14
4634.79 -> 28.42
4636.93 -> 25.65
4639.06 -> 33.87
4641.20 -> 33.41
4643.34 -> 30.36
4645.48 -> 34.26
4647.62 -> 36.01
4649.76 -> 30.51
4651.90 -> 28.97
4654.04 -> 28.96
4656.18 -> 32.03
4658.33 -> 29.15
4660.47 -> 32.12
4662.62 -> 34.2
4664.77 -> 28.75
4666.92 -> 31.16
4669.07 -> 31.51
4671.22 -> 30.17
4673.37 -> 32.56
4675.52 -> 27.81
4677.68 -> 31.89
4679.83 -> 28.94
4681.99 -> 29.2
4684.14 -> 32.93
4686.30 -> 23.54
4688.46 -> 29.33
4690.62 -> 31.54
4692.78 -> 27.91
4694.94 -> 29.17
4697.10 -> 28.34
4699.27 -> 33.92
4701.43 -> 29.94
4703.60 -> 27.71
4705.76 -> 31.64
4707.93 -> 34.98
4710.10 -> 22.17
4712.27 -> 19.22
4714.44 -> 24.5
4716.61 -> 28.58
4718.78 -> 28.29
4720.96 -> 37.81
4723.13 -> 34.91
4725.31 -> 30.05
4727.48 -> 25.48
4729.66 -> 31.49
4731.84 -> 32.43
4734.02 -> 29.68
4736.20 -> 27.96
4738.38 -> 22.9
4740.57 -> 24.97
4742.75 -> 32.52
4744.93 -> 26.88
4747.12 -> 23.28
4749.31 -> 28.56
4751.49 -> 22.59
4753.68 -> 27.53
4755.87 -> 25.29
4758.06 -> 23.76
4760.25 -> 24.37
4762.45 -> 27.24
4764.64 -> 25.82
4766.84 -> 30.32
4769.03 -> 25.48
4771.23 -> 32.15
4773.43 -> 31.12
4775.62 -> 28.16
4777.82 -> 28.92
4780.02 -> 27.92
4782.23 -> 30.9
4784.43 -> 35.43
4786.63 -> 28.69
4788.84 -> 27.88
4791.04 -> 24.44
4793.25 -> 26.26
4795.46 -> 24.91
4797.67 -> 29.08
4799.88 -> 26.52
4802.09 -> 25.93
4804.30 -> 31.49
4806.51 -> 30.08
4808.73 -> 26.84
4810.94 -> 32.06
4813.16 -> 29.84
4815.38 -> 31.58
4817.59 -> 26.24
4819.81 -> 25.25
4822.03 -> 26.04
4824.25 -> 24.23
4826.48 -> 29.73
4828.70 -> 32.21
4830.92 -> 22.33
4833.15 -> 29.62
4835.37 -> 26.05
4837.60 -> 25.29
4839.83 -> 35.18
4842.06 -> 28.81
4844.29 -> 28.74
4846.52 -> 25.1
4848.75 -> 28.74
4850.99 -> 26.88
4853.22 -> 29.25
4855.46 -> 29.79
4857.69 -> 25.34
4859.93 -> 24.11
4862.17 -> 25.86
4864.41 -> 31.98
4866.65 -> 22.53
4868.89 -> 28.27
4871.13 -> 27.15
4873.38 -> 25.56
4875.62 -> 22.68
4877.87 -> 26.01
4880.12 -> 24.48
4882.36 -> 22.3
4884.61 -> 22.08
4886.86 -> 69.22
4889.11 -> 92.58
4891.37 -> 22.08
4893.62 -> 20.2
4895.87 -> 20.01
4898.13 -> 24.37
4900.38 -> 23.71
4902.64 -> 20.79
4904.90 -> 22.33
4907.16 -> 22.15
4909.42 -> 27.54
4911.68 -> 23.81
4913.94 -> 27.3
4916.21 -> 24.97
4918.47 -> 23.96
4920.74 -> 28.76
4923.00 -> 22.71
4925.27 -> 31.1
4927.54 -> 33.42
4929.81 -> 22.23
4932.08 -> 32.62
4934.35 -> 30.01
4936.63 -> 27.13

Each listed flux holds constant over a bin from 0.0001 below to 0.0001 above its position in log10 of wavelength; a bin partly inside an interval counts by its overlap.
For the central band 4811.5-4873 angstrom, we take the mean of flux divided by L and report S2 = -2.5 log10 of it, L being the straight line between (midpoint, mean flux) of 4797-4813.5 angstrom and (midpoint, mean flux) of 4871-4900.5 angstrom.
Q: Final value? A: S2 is 0.10 mag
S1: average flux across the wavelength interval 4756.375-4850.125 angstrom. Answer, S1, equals 28.1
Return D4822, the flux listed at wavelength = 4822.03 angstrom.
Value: 26.04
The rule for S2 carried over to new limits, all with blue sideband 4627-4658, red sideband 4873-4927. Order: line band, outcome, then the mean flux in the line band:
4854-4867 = 0.088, 26.9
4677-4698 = 0.050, 29.2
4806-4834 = 0.054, 28.1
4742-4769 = 0.141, 26.4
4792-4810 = 0.077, 27.7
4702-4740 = 0.058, 28.8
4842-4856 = 0.046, 28.1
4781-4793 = 0.022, 29.2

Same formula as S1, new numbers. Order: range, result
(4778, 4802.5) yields 28.1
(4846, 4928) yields 28.3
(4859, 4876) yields 26.2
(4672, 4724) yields 29.4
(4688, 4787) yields 28.5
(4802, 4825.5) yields 28.2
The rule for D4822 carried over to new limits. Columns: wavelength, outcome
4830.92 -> 22.33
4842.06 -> 28.81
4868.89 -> 28.27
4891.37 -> 22.08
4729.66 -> 31.49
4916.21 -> 24.97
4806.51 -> 30.08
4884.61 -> 22.08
